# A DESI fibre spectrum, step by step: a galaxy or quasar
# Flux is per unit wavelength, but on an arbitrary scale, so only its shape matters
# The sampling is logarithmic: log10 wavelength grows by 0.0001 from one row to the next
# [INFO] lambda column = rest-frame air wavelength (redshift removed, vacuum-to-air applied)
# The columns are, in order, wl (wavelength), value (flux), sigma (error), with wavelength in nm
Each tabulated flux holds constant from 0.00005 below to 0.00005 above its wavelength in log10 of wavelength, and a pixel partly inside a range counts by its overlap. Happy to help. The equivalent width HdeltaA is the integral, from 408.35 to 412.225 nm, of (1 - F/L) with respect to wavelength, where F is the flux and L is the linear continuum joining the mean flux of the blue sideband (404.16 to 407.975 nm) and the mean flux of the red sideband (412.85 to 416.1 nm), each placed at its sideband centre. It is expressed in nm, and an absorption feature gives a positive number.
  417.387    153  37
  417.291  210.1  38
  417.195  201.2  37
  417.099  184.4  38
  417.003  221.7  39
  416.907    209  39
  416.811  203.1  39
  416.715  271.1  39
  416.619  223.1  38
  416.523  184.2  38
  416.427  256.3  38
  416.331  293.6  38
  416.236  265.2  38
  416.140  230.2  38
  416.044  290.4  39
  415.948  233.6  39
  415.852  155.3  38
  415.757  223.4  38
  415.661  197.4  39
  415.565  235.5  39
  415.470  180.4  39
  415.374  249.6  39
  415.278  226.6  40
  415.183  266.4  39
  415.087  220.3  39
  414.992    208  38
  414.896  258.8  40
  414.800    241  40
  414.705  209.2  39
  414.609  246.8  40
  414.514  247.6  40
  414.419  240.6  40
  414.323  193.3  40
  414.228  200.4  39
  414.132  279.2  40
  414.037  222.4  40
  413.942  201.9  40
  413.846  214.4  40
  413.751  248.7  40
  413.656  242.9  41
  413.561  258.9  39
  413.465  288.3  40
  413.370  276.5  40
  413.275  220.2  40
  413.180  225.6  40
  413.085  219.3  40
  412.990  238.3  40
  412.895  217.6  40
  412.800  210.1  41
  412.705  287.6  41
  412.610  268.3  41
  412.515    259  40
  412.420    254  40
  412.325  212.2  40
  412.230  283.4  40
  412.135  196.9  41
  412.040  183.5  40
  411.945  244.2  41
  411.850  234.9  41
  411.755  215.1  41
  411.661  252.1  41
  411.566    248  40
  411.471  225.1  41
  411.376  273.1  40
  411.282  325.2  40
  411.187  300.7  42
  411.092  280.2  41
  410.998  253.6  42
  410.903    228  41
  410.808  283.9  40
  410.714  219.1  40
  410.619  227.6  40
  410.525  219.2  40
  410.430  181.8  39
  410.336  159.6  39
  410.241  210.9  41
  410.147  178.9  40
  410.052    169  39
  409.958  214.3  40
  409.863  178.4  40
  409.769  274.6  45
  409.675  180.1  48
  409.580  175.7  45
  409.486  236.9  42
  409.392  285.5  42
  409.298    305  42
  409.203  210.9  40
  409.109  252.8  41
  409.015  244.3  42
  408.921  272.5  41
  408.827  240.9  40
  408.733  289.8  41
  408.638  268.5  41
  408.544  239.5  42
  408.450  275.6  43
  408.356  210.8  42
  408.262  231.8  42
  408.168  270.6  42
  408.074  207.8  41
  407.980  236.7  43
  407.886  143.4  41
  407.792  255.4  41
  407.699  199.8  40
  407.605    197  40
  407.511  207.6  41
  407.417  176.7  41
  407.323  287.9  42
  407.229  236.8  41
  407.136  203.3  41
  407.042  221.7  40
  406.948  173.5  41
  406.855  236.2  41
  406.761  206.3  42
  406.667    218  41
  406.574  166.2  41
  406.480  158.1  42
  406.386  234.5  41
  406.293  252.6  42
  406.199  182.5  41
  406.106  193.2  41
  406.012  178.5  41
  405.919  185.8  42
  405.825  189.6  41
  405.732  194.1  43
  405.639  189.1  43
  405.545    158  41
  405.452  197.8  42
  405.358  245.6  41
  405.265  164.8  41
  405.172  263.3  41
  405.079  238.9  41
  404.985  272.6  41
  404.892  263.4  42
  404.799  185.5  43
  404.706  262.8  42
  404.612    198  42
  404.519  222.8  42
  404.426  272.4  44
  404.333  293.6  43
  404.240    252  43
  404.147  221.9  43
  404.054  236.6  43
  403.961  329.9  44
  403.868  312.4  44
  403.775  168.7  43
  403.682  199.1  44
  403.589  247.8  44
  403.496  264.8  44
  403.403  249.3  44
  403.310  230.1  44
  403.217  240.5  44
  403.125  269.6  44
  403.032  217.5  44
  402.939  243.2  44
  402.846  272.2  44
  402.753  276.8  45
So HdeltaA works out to -0.231 nm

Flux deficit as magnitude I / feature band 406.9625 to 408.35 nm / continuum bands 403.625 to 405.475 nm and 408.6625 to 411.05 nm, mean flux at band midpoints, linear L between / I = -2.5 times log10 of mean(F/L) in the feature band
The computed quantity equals 0.07 mag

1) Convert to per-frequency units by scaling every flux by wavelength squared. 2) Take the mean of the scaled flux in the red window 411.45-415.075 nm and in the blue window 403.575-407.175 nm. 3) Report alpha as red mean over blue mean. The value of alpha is 1.1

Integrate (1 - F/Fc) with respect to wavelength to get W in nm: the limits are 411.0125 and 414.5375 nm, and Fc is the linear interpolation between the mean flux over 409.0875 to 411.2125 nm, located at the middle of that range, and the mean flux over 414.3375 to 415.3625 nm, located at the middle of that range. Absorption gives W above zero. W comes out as -0.179 nm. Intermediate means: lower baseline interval 226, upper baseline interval 236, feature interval 243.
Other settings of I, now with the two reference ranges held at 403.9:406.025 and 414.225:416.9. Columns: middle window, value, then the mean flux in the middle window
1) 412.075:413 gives -0.06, 242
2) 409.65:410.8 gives 0.12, 204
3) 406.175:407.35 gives 0.08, 213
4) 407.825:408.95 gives -0.05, 240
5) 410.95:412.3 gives -0.09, 250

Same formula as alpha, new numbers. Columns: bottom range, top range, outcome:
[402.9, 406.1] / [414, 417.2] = 1.05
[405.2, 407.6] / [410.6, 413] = 1.25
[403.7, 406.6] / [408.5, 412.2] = 1.09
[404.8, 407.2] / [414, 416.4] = 1.17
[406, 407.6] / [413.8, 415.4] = 1.15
